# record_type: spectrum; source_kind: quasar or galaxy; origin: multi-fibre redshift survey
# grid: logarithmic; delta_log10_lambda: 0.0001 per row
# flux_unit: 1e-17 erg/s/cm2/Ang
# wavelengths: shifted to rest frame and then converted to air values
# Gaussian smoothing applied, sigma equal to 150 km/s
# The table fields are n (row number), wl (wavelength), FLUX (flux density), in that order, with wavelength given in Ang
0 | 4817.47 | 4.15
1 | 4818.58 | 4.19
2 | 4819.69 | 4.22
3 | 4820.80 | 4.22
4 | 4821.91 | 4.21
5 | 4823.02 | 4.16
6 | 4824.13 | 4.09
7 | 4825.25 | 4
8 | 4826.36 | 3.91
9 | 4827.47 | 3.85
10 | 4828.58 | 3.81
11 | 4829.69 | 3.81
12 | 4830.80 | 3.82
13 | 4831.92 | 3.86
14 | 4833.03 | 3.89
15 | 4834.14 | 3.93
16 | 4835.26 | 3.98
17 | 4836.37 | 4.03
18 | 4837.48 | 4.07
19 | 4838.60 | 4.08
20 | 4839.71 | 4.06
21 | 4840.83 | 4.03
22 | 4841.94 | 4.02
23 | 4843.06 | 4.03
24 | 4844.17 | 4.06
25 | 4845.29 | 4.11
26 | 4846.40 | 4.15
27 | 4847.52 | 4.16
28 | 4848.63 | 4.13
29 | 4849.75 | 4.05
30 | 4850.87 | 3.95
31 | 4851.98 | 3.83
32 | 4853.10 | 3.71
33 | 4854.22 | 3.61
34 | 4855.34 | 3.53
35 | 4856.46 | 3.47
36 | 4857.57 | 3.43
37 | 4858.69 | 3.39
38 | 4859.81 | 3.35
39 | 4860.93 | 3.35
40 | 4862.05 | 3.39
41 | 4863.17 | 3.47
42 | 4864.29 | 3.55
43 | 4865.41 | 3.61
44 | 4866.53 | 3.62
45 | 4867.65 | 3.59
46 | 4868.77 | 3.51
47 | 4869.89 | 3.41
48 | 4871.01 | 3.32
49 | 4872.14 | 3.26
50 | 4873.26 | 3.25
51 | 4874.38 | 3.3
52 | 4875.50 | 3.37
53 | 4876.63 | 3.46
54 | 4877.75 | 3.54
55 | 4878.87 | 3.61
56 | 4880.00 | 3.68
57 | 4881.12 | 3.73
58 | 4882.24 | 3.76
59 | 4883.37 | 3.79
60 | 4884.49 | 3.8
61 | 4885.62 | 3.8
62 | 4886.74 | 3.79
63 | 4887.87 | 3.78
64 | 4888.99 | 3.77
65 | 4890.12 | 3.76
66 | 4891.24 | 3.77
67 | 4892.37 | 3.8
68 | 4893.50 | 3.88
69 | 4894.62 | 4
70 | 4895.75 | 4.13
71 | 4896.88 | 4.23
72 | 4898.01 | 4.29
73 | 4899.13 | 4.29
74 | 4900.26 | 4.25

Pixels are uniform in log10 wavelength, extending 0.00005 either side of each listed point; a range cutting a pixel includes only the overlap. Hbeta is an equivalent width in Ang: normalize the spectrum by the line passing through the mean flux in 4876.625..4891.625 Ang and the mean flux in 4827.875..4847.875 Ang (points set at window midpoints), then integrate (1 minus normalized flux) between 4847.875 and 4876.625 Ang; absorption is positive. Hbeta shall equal 2.34 Ang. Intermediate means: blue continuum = 3.99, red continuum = 3.73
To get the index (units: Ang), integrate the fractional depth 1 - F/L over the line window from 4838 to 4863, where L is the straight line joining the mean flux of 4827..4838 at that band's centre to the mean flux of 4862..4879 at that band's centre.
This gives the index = -0.76 Ang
